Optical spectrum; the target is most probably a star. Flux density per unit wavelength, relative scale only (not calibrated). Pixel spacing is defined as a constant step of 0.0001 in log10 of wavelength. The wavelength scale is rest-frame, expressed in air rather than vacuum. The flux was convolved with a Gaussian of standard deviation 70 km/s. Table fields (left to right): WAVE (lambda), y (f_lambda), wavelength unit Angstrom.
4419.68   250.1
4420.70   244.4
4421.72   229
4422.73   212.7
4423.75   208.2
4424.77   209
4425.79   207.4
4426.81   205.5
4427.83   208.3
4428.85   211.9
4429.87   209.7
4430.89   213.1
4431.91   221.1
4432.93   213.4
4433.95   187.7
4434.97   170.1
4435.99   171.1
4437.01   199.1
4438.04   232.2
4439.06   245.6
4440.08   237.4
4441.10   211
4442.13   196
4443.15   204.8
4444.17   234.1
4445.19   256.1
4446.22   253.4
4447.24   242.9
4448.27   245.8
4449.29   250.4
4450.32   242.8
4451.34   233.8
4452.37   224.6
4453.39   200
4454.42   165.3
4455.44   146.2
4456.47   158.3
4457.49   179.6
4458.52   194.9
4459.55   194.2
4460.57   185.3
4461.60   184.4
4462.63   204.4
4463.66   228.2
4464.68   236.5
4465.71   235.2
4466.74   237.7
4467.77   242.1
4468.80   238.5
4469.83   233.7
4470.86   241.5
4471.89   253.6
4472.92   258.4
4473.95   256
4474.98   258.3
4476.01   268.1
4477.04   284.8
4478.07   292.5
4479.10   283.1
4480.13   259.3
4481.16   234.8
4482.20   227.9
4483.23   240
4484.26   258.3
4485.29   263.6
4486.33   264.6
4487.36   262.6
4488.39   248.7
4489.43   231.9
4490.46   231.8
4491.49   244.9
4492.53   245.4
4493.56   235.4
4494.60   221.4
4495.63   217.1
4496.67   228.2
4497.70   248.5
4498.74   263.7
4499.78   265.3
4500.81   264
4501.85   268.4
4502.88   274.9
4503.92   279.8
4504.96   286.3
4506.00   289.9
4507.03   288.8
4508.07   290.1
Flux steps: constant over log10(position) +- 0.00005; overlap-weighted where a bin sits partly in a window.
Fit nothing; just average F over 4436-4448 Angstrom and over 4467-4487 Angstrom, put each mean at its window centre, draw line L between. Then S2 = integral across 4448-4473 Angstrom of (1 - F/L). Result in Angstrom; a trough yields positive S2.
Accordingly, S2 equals 2.71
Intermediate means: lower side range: 226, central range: 216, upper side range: 256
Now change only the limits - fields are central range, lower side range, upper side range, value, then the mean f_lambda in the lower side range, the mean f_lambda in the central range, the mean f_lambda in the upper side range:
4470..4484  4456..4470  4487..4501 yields -2.0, 211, 258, 243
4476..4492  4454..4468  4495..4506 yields -1.5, 199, 256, 261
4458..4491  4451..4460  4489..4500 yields -4.5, 188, 242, 239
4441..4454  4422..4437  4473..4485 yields -0.4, 204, 230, 260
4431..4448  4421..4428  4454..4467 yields -1.0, 213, 218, 196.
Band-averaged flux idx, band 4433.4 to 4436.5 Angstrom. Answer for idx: 177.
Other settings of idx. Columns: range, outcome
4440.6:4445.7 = 221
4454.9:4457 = 153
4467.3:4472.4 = 242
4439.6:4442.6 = 214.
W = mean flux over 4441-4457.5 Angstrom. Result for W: 216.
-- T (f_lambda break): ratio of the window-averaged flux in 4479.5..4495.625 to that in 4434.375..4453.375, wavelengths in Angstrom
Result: 1.1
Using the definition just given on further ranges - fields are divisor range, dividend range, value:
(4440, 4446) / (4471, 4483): 1.16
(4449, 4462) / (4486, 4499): 1.23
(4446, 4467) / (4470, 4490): 1.22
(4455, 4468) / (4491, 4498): 1.16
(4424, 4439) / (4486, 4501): 1.19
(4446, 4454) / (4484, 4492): 1.07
